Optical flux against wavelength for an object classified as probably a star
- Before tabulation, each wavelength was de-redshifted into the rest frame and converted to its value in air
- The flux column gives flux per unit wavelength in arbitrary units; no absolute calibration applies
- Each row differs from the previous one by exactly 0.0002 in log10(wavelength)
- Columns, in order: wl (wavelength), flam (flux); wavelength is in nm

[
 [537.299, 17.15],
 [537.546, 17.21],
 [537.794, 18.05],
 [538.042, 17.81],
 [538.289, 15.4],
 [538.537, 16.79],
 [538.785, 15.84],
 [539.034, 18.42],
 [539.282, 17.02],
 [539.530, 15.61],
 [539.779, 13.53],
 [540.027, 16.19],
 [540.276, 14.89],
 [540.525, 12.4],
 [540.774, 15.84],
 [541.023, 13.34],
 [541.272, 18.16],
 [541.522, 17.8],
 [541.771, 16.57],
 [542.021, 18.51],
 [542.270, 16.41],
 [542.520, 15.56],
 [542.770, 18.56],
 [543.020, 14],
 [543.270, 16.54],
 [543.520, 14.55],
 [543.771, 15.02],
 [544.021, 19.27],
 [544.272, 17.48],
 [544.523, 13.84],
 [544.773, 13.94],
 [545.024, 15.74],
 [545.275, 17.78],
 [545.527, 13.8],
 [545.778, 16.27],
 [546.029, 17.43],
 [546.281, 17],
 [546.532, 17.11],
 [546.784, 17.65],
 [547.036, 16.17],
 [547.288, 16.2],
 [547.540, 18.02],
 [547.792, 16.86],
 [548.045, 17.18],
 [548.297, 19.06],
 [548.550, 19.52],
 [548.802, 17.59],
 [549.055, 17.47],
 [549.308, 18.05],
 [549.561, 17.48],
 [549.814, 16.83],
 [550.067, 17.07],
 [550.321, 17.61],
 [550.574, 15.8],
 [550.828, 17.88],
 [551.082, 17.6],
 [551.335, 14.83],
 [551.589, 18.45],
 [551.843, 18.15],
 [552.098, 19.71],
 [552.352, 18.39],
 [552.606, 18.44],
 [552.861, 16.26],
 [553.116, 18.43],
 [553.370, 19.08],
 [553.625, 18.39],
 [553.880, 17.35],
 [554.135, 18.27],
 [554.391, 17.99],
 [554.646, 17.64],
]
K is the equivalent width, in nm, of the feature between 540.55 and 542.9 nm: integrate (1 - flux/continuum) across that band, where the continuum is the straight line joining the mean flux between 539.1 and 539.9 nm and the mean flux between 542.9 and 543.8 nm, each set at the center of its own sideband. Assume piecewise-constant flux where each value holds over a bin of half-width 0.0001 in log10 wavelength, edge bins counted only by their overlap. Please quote -0.20 nm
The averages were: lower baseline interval 15.6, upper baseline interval 15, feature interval 16.6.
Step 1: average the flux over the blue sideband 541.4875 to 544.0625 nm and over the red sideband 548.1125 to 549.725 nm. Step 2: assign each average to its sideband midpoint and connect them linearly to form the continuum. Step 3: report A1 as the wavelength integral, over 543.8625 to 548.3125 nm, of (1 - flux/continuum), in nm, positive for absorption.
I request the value 0.19 nm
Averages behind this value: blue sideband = 16.5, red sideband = 18.1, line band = 16.6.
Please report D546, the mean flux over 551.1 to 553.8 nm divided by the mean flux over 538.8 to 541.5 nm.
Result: 1.15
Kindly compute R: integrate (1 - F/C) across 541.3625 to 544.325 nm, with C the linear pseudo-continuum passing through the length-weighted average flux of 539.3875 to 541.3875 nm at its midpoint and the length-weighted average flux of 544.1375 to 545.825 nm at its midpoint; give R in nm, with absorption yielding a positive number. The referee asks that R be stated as -0.272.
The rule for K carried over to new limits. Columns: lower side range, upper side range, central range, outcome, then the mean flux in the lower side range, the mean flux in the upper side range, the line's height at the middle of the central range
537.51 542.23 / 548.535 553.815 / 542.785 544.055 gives 0.07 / 16.3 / 17.7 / 16.7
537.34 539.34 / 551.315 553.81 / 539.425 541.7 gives 0.25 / 17.1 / 18.1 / 17.2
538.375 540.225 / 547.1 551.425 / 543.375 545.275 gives 0.10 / 16.1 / 17.4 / 16.8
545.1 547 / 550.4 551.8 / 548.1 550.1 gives -0.12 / 16.7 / 17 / 16.9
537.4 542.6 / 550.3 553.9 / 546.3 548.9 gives -0.04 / 16.3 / 17.8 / 17.2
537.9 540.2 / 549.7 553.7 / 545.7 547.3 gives 0.02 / 16.3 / 17.7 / 17.1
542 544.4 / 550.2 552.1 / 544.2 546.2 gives 0.11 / 16.5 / 17.4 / 16.7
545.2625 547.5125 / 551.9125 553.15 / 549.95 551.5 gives 0.08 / 16.6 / 18.2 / 17.7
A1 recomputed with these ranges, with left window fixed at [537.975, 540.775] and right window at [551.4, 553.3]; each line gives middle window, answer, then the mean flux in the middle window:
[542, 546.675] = 0.13 nm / 16.2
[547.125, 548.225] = 0.01 nm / 17.1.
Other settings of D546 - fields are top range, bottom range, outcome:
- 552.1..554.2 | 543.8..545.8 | 1.14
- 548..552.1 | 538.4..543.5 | 1.10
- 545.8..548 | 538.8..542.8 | 1.06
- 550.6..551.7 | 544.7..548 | 1.03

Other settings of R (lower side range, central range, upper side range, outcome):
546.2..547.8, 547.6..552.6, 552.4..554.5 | -0.051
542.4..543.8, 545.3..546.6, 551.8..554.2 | 0.006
